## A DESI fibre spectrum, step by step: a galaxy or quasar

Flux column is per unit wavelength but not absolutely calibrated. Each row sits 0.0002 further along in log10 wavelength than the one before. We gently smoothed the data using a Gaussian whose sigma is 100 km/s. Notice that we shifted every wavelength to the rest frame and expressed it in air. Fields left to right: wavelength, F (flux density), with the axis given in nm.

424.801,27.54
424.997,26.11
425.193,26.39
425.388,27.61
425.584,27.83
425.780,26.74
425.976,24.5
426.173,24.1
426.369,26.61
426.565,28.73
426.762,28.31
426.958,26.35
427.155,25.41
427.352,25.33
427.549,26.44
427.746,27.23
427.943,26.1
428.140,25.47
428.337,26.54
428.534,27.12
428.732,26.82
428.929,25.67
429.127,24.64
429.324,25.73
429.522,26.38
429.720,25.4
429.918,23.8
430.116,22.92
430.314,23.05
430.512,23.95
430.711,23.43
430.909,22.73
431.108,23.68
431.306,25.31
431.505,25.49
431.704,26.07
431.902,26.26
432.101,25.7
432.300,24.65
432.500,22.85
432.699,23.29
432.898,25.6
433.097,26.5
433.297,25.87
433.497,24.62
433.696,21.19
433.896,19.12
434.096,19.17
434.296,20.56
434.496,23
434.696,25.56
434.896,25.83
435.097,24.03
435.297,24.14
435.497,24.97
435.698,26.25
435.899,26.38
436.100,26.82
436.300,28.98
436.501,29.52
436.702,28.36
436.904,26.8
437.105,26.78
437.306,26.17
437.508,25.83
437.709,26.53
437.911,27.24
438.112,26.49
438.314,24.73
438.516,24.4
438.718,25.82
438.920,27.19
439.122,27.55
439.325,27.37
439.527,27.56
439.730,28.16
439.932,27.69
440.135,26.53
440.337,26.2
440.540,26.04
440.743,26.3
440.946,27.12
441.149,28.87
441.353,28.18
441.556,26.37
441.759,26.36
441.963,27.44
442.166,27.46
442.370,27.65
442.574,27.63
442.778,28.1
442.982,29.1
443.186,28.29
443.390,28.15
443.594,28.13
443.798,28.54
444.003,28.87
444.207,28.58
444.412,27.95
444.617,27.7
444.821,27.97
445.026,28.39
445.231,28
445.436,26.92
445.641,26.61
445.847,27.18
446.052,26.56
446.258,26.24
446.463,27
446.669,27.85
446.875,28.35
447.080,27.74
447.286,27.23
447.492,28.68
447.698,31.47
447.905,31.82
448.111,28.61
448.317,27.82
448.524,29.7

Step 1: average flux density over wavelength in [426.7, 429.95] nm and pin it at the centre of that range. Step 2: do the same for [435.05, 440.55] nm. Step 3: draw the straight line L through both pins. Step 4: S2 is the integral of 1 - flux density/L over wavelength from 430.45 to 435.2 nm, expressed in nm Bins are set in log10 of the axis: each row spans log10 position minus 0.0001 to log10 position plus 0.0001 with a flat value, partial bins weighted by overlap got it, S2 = 0.43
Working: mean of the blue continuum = 26.1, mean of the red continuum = 26.6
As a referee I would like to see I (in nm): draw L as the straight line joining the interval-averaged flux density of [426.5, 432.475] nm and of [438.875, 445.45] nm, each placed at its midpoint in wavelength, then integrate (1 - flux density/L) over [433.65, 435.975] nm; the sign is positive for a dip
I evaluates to 0.27 nm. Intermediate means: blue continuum 25.4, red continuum 27.7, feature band 23.4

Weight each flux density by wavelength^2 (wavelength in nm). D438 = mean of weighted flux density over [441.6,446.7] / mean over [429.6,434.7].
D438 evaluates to 1.2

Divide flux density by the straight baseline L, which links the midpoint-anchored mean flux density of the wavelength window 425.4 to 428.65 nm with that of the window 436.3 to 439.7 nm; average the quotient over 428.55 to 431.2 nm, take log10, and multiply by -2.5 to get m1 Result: 0.09 mag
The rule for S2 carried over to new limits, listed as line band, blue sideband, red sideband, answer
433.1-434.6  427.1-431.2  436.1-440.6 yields 0.22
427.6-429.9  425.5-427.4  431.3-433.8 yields -0.02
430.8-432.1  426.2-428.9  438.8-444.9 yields 0.09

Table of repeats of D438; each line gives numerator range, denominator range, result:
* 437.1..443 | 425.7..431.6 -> 1.12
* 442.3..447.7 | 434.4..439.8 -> 1.10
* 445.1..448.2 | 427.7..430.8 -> 1.20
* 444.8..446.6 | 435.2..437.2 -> 1.05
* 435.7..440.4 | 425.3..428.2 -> 1.07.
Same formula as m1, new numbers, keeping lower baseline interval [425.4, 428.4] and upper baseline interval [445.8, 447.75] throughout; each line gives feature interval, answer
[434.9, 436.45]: 0.04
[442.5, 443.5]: -0.03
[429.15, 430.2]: 0.07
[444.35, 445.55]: -0.01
